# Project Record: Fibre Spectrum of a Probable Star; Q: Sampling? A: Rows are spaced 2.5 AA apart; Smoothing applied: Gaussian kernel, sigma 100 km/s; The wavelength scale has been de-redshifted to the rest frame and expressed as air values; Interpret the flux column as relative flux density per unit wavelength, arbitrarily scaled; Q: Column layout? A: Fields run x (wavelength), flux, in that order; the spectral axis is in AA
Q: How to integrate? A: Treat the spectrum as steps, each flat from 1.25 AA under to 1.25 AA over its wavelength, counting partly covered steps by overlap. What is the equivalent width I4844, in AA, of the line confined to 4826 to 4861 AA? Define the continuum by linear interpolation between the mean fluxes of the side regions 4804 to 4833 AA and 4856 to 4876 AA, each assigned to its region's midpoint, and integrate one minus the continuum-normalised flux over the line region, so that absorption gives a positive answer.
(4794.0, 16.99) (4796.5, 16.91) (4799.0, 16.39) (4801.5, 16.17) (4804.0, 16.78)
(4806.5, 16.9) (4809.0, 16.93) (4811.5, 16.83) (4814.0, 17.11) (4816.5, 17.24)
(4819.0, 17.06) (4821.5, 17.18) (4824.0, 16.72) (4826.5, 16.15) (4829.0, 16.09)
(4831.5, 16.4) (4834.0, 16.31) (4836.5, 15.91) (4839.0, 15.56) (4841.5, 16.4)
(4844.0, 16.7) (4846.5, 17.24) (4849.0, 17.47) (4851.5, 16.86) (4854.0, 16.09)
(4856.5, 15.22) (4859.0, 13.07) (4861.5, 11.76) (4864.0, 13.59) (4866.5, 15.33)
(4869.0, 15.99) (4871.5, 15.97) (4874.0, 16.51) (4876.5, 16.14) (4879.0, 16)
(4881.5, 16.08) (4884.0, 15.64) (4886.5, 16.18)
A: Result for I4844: -0.71 AA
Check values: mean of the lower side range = 16.8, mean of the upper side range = 14.7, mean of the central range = 16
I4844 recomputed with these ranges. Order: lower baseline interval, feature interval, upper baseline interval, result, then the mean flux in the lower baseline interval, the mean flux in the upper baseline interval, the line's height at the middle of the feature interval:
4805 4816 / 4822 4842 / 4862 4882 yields 0.3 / 17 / 15.5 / 16.5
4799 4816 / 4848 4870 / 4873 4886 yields 1.7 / 16.8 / 16.1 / 16.3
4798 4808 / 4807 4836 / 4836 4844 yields -0.7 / 16.6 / 16.1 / 16.3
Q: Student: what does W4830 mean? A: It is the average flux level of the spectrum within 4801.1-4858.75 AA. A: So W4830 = 16.5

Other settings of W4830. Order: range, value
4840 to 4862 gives 15.8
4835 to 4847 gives 16.3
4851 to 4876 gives 15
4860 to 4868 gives 13.6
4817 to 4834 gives 16.6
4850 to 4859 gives 15.7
